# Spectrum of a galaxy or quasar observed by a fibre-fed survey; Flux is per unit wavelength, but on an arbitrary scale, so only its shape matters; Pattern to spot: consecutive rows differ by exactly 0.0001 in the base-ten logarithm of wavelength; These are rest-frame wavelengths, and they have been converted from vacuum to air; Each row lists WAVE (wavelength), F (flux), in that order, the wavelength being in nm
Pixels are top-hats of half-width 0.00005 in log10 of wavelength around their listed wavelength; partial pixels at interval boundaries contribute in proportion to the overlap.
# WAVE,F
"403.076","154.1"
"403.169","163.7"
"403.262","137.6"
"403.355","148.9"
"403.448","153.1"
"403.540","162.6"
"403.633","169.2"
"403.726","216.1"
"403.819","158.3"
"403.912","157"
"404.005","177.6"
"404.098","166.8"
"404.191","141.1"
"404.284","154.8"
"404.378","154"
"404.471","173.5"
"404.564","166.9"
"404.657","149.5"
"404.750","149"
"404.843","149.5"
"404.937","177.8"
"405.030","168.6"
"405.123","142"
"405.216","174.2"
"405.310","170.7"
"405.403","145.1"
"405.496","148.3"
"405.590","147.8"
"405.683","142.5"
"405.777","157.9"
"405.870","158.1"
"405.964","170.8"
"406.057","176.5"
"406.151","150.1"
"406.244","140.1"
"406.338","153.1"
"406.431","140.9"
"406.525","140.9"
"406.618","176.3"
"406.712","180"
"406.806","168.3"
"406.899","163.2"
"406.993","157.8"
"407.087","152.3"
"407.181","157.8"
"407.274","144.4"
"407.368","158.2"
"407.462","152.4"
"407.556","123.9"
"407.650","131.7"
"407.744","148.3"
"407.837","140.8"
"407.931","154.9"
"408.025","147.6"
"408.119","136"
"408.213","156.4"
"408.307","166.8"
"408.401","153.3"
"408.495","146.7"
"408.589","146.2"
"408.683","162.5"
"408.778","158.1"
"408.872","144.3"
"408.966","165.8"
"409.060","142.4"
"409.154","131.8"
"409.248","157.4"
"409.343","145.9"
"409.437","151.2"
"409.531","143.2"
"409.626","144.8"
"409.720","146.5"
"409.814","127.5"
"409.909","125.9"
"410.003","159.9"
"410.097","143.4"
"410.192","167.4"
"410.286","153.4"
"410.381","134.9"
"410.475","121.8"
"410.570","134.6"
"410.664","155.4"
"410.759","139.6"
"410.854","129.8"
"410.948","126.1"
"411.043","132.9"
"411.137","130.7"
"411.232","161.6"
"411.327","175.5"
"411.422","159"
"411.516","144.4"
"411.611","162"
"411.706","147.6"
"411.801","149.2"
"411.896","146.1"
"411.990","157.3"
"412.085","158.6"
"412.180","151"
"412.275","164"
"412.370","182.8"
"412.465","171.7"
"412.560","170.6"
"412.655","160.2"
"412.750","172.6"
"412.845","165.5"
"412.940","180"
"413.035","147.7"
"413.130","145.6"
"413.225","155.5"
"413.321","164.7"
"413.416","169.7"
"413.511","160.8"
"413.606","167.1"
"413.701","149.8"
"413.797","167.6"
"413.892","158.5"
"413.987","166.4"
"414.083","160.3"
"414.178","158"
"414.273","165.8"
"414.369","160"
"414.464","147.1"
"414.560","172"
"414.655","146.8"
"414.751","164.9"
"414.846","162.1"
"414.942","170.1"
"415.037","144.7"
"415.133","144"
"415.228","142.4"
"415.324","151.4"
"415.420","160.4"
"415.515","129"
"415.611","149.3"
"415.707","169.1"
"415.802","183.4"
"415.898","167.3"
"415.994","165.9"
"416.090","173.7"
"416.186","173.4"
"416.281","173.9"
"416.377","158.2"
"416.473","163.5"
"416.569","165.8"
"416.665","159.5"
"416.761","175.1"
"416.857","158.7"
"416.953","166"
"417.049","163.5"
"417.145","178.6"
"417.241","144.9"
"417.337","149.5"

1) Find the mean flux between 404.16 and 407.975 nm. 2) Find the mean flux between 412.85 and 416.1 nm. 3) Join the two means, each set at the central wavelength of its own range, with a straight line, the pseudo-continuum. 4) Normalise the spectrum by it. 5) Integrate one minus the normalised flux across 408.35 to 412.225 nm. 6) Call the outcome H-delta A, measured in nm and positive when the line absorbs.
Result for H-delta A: 0.25 nm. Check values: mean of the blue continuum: 155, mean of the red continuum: 159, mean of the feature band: 147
